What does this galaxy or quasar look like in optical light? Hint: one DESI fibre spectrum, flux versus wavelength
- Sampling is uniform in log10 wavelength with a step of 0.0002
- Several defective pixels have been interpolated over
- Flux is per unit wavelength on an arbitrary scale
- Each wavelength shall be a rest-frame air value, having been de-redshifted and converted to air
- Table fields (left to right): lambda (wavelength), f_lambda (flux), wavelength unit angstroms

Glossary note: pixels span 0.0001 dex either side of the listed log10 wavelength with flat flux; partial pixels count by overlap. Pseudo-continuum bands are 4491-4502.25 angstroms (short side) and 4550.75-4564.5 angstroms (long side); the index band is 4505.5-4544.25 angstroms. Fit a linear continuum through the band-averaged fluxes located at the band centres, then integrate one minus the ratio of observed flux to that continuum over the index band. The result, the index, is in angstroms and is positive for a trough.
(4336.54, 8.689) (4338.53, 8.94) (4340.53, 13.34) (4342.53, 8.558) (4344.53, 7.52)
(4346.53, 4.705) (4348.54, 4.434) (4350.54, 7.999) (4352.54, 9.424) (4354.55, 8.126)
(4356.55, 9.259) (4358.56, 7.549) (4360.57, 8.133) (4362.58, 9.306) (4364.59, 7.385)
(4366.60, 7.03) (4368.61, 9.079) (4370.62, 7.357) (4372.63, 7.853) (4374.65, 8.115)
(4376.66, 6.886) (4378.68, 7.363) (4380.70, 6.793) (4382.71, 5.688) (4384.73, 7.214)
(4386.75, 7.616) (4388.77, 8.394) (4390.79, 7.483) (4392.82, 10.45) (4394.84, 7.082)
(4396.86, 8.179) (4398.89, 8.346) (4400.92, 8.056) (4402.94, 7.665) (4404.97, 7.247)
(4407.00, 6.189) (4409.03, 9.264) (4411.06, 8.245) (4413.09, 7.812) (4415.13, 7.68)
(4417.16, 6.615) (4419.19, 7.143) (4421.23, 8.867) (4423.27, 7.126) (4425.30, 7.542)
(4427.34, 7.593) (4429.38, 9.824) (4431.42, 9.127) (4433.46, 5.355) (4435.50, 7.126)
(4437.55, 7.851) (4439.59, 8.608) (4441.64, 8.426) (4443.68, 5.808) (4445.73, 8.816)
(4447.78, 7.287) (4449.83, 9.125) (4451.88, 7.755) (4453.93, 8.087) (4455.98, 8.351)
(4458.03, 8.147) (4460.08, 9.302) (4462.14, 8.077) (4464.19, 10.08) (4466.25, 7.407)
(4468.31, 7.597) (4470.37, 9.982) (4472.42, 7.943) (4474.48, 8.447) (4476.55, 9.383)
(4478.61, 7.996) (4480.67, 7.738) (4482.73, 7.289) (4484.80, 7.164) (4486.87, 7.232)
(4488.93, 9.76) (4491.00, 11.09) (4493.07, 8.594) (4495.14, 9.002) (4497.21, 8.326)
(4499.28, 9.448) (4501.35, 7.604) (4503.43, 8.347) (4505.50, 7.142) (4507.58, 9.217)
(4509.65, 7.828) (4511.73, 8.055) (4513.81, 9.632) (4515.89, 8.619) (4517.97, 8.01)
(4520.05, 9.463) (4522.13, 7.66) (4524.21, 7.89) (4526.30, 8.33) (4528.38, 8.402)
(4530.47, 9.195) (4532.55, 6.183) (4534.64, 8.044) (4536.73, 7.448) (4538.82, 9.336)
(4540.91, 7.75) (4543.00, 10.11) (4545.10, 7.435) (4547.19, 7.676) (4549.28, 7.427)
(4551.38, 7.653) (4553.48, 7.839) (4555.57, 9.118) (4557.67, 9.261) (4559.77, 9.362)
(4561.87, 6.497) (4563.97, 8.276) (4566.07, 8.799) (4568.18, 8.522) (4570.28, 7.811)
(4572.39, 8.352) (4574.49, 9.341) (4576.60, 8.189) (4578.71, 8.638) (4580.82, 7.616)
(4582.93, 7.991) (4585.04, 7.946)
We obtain 1.0 angstroms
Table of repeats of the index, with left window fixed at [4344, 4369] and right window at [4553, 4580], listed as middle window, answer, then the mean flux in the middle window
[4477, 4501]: -0.99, 8.51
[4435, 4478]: -1.25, 8.28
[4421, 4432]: -0.49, 8.28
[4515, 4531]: -0.23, 8.42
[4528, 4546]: 0.31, 8.21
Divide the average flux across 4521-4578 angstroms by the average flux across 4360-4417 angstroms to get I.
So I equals 1.06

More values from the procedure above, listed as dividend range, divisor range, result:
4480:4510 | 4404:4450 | 1.09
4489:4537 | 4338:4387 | 1.08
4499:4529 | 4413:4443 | 1.08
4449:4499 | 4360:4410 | 1.10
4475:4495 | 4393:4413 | 1.07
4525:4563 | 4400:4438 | 1.06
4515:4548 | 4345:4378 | 1.07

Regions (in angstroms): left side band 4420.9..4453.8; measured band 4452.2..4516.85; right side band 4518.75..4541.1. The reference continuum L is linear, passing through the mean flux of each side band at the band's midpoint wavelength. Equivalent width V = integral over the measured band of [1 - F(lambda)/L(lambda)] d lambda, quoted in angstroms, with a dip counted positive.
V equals -3.6 angstroms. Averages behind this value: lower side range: 7.87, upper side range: 8.17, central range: 8.47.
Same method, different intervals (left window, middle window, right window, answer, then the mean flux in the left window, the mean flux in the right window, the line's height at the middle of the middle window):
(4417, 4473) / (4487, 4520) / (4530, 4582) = -2.2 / 8.06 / 8.22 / 8.15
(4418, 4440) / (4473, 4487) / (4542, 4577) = 0.1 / 7.8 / 8.33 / 8.01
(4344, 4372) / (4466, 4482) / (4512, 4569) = -0.5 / 7.67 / 8.29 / 8.06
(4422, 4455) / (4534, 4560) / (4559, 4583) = -0.4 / 7.85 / 8.28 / 8.2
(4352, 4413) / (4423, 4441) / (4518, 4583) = 0.3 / 7.88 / 8.25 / 7.99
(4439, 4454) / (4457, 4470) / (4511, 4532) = -0.7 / 7.96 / 8.48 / 8.08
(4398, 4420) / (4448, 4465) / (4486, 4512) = -0.8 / 7.66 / 8.61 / 8.16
